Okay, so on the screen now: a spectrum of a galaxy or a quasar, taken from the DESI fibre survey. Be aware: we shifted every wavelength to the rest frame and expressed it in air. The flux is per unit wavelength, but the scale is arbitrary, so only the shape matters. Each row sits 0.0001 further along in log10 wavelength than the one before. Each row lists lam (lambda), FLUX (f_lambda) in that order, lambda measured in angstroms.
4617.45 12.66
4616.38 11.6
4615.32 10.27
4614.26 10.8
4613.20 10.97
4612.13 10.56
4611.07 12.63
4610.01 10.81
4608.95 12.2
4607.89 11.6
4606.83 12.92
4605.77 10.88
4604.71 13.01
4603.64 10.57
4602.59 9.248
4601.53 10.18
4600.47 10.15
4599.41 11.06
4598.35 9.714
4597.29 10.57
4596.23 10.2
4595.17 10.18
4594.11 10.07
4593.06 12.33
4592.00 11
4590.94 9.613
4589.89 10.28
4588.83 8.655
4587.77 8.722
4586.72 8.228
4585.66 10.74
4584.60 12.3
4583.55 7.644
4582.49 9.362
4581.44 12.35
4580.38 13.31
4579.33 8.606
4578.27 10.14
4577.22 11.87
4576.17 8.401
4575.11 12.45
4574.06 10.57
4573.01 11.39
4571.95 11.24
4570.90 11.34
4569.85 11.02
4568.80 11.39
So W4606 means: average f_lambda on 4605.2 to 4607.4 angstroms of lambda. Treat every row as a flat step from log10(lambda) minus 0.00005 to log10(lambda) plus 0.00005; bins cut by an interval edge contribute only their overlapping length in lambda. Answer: 11.9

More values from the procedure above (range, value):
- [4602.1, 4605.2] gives 10.9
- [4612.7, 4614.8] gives 10.9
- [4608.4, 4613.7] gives 11.4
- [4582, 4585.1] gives 9.75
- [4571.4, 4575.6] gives 11.4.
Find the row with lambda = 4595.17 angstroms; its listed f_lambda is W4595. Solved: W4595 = 10.18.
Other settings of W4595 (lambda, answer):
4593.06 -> 12.33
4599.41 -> 11.06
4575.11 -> 12.45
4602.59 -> 9.248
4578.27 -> 10.14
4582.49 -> 9.362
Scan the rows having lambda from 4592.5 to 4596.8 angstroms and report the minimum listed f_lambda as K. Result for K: 10.07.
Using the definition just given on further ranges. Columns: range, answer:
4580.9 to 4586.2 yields 7.644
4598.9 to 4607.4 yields 9.248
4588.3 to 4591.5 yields 8.655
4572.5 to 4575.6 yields 10.57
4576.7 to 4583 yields 8.606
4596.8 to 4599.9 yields 9.714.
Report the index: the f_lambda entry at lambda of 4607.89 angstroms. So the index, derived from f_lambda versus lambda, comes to 11.6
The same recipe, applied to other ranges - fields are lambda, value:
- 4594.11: 10.07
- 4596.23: 10.2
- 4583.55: 7.644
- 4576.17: 8.401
